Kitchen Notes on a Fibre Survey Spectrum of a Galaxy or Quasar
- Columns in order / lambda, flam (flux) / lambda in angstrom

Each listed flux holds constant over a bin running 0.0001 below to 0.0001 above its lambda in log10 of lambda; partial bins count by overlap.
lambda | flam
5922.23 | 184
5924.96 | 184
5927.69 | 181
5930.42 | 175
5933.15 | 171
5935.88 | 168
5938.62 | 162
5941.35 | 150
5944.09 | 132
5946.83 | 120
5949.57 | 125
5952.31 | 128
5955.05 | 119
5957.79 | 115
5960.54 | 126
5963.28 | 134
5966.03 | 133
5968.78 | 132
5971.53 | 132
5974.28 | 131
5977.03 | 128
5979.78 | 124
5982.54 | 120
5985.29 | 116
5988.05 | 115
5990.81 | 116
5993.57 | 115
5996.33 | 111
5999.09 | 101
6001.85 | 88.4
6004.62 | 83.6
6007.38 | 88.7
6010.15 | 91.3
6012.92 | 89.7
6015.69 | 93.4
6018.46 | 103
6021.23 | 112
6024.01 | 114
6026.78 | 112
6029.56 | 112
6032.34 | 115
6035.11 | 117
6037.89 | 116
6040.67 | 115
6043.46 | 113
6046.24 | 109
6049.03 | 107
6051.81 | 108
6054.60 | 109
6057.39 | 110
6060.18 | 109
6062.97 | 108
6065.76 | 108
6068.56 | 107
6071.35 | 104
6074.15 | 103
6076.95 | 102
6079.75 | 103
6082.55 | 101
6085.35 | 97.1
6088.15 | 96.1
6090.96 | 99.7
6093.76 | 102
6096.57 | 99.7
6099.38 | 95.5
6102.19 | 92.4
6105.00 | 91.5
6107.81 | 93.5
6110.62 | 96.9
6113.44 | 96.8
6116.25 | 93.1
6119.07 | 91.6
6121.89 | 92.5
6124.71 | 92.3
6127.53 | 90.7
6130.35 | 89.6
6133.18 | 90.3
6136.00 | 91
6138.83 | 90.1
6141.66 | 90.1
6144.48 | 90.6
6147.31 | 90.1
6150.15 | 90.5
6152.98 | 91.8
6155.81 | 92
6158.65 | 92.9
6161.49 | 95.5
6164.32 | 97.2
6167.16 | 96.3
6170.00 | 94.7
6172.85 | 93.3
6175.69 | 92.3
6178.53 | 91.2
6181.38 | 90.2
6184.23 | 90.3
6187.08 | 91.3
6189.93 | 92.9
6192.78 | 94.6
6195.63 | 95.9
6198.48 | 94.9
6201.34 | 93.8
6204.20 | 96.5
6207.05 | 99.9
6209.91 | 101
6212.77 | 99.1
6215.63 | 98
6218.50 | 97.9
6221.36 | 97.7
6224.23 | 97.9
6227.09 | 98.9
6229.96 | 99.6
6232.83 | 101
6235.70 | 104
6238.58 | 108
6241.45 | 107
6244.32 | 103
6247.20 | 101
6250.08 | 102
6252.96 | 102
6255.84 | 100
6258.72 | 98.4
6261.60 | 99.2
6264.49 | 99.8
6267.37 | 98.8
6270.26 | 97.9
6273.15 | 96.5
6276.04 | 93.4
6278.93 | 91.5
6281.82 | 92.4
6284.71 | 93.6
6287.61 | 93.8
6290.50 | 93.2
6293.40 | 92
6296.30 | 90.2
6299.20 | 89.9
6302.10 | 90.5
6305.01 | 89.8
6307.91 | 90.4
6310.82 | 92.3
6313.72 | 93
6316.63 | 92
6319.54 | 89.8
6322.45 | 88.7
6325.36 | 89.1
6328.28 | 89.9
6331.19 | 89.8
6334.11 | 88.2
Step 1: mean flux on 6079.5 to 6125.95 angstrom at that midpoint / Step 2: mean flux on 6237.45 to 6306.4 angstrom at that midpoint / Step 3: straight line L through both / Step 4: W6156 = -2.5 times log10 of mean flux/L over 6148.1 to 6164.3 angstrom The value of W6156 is 0.039 mag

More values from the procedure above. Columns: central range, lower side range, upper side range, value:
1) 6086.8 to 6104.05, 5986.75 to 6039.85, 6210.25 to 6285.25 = 0.06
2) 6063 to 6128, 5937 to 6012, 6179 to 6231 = 0.10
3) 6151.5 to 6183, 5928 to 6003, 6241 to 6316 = 0.16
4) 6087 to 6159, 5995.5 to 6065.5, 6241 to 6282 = 0.11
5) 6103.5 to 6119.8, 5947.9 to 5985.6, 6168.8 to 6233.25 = 0.14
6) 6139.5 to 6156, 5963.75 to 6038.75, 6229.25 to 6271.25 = 0.17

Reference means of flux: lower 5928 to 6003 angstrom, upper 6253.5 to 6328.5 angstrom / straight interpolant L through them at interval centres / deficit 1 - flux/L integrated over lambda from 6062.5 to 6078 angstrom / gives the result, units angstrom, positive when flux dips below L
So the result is 1.7 angstrom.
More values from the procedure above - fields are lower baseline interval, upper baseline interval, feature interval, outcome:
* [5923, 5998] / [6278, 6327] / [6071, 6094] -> 3.7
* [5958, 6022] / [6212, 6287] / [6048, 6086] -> 1.0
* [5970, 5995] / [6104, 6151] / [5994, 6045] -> 4.2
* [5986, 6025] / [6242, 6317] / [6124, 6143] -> 1.6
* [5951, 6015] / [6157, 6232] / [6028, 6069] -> -0.9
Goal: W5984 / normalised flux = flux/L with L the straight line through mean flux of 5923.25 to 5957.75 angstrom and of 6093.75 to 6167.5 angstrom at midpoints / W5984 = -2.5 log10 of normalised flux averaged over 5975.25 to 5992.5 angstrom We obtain 0.15 mag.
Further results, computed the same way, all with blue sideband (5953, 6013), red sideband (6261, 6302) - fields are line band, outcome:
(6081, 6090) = 0.100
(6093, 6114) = 0.114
